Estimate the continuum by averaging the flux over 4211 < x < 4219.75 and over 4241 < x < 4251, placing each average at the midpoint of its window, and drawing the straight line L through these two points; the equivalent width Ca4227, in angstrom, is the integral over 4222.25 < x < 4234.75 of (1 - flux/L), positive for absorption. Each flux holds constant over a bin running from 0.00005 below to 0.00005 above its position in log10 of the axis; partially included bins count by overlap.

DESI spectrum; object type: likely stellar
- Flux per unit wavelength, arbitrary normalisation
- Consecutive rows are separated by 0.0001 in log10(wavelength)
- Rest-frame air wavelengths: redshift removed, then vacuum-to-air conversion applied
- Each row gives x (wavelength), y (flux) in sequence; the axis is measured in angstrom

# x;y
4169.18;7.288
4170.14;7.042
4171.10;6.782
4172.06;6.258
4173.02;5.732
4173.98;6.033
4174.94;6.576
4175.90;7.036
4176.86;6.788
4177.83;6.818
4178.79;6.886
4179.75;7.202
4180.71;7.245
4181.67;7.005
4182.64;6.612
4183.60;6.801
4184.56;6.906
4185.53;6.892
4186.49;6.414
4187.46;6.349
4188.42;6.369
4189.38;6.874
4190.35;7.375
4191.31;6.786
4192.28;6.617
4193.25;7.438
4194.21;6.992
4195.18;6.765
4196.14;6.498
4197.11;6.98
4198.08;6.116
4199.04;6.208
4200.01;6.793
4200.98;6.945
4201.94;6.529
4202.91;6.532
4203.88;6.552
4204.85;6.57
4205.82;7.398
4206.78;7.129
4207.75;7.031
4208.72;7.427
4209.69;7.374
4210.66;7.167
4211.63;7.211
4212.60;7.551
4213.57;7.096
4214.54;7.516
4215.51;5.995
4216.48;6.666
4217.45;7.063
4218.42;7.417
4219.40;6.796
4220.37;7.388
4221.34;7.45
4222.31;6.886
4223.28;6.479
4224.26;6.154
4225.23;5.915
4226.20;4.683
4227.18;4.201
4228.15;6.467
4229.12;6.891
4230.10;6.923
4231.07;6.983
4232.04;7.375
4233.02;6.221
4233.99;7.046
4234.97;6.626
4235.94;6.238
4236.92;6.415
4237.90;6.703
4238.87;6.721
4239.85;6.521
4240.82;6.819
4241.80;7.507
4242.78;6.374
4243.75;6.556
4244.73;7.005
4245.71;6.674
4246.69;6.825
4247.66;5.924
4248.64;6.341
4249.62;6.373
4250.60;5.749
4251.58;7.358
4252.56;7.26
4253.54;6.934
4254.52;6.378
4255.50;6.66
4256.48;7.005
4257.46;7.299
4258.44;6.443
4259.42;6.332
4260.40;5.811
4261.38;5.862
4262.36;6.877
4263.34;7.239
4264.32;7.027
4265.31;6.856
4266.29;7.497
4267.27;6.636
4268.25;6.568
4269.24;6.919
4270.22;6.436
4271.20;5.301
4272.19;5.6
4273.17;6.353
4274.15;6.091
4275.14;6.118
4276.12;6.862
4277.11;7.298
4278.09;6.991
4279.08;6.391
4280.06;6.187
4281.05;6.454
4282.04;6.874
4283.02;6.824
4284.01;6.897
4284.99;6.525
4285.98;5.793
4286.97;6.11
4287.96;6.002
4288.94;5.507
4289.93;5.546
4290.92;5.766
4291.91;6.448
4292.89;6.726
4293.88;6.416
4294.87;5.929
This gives 0.9 angstrom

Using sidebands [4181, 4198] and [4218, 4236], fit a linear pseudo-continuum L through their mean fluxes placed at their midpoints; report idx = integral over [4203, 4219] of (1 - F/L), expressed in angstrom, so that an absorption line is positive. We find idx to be -1.0 angstrom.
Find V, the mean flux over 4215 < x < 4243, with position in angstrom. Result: 6.59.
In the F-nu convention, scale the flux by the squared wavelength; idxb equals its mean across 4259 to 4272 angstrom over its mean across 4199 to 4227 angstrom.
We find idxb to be 0.99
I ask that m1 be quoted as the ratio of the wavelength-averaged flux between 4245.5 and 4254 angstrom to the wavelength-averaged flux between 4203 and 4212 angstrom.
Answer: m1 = 0.93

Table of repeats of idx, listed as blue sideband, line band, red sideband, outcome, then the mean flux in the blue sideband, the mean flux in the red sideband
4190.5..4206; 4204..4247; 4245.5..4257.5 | -0.43 angstrom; 6.73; 6.65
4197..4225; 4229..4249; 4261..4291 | 0.02 angstrom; 6.9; 6.44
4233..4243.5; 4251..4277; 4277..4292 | -0.53 angstrom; 6.67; 6.32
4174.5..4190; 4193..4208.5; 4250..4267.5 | 0.01 angstrom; 6.8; 6.73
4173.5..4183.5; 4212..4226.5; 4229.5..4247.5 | 0.00 angstrom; 6.82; 6.74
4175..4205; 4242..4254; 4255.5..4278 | -0.02 angstrom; 6.77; 6.58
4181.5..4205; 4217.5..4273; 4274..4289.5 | -0.35 angstrom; 6.71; 6.43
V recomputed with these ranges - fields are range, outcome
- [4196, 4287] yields 6.65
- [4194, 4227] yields 6.78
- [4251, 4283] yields 6.62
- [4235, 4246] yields 6.68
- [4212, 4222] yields 7.09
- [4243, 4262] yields 6.57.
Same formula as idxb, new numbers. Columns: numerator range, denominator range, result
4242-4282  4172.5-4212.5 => 1.00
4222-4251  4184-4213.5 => 0.96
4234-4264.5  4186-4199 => 1.02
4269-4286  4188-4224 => 0.97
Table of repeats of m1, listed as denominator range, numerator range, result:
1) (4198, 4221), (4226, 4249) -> 0.94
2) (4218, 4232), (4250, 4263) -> 1.02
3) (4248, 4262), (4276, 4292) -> 0.97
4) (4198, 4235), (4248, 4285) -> 0.98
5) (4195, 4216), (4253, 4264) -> 0.96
